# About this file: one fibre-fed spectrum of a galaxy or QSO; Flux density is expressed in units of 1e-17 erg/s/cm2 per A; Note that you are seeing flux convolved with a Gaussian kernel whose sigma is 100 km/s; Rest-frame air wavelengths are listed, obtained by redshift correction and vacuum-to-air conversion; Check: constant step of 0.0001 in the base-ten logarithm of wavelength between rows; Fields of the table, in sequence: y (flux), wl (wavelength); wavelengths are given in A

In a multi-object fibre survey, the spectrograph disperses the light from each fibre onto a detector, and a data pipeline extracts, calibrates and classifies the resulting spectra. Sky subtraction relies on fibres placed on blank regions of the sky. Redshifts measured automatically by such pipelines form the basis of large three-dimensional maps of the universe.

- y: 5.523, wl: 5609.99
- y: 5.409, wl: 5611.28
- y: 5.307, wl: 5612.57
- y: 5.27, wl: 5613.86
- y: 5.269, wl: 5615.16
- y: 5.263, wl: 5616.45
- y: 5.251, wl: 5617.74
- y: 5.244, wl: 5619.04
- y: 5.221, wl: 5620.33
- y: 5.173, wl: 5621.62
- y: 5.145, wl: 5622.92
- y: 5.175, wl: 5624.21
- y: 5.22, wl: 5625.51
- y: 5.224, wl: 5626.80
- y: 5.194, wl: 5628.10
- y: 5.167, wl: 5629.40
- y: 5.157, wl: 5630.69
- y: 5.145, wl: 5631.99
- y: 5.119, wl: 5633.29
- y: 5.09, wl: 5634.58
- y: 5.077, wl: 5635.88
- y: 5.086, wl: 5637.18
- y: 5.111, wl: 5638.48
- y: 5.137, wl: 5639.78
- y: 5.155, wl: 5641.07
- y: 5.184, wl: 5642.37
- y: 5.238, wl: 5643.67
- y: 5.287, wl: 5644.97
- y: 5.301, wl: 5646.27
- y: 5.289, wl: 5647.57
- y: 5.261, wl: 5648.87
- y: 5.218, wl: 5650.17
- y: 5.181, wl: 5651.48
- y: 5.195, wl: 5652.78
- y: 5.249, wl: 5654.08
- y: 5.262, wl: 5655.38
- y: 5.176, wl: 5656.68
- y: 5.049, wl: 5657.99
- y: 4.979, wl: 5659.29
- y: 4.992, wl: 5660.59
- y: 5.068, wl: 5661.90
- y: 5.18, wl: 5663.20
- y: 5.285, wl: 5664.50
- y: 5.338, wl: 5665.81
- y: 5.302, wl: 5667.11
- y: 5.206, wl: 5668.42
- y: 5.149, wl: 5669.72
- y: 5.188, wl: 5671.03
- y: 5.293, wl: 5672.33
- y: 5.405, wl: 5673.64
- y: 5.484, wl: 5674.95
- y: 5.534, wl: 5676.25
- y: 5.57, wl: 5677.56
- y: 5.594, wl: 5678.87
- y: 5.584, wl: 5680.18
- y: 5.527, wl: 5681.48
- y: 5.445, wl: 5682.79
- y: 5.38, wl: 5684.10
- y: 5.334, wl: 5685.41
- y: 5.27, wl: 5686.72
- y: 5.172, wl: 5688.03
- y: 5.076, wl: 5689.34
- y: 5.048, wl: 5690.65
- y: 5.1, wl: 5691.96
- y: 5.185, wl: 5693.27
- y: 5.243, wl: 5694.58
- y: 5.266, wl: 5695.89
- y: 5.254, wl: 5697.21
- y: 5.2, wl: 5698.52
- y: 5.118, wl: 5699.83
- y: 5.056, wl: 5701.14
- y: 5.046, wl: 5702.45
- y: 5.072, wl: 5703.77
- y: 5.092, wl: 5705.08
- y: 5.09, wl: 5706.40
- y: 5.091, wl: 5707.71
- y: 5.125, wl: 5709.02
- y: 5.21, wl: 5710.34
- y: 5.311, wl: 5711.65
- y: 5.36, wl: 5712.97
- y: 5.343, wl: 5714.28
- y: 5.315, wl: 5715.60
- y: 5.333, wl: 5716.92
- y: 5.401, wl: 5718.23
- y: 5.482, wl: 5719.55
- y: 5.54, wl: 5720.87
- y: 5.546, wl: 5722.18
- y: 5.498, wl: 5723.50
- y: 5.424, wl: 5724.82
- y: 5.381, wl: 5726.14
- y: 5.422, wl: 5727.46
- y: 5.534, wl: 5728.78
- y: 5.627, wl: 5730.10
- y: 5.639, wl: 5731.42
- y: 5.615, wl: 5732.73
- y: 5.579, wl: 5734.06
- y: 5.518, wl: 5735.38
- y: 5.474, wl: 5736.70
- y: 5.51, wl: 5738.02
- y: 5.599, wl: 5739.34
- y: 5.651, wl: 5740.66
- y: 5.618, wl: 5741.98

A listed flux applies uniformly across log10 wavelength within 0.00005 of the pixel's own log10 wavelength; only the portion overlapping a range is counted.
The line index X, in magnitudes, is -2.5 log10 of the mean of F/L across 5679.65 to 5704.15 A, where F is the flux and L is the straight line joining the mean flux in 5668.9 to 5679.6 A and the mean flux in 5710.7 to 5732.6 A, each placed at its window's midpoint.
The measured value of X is 0.04 mag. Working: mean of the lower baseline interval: 5.4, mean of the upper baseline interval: 5.45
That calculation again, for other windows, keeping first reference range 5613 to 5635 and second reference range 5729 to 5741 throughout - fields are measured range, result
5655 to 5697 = 0.02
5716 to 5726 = 0.02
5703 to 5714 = 0.06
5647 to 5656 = 0.01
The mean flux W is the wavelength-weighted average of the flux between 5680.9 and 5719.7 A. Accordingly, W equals 5.23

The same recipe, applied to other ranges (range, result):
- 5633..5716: 5.23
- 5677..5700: 5.3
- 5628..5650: 5.18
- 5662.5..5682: 5.38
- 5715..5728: 5.43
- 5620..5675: 5.19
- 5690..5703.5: 5.15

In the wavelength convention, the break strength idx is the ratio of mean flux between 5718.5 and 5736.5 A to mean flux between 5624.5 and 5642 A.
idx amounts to 1.07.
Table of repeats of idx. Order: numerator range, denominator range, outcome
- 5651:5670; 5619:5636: 1.00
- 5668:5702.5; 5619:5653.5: 1.02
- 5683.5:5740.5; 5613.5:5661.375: 1.03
